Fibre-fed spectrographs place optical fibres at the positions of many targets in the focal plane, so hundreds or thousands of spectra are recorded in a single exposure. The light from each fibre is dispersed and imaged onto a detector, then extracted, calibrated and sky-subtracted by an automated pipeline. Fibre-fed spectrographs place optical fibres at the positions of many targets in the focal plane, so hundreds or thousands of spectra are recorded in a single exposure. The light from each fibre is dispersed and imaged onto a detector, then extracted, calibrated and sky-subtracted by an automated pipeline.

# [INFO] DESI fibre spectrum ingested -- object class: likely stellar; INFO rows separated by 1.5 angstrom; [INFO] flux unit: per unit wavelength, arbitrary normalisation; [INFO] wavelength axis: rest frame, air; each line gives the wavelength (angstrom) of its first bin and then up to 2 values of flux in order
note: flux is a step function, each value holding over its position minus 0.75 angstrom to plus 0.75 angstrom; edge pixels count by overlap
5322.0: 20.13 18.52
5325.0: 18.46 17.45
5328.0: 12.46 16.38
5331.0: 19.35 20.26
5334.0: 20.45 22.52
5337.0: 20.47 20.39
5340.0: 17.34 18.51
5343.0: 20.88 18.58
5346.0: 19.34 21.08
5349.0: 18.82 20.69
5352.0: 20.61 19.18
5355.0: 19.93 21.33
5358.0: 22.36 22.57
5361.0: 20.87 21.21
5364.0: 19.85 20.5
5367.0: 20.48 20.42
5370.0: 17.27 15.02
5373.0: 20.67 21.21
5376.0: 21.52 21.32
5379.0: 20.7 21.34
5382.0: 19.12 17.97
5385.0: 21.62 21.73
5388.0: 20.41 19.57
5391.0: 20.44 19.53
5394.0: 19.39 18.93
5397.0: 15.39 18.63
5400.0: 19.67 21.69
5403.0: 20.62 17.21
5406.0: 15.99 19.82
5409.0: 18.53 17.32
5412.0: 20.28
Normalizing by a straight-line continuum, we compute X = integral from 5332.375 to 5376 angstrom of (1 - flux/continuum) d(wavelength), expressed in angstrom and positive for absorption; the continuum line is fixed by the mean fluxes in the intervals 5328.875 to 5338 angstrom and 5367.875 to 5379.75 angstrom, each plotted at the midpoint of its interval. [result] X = -0.6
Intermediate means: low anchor 20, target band 20.1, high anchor 19.8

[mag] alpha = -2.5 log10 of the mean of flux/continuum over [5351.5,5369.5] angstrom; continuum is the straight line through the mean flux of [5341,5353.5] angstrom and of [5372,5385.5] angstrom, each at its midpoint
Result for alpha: -0.03 mag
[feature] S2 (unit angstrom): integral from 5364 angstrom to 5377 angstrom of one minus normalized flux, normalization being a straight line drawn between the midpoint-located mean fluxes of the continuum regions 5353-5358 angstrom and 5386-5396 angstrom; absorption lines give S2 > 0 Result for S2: 0.4 angstrom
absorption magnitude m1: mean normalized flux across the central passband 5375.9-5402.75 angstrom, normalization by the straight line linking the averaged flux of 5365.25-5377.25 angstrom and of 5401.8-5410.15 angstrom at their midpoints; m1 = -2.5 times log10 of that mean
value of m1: -0.05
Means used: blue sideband 19.7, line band 19.9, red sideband 18.6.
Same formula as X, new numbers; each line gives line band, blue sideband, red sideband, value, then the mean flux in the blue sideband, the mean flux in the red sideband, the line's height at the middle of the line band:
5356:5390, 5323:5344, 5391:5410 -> -2.8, 18.8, 18.8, 18.8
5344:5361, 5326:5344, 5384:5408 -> -1.3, 18.9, 19.4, 19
